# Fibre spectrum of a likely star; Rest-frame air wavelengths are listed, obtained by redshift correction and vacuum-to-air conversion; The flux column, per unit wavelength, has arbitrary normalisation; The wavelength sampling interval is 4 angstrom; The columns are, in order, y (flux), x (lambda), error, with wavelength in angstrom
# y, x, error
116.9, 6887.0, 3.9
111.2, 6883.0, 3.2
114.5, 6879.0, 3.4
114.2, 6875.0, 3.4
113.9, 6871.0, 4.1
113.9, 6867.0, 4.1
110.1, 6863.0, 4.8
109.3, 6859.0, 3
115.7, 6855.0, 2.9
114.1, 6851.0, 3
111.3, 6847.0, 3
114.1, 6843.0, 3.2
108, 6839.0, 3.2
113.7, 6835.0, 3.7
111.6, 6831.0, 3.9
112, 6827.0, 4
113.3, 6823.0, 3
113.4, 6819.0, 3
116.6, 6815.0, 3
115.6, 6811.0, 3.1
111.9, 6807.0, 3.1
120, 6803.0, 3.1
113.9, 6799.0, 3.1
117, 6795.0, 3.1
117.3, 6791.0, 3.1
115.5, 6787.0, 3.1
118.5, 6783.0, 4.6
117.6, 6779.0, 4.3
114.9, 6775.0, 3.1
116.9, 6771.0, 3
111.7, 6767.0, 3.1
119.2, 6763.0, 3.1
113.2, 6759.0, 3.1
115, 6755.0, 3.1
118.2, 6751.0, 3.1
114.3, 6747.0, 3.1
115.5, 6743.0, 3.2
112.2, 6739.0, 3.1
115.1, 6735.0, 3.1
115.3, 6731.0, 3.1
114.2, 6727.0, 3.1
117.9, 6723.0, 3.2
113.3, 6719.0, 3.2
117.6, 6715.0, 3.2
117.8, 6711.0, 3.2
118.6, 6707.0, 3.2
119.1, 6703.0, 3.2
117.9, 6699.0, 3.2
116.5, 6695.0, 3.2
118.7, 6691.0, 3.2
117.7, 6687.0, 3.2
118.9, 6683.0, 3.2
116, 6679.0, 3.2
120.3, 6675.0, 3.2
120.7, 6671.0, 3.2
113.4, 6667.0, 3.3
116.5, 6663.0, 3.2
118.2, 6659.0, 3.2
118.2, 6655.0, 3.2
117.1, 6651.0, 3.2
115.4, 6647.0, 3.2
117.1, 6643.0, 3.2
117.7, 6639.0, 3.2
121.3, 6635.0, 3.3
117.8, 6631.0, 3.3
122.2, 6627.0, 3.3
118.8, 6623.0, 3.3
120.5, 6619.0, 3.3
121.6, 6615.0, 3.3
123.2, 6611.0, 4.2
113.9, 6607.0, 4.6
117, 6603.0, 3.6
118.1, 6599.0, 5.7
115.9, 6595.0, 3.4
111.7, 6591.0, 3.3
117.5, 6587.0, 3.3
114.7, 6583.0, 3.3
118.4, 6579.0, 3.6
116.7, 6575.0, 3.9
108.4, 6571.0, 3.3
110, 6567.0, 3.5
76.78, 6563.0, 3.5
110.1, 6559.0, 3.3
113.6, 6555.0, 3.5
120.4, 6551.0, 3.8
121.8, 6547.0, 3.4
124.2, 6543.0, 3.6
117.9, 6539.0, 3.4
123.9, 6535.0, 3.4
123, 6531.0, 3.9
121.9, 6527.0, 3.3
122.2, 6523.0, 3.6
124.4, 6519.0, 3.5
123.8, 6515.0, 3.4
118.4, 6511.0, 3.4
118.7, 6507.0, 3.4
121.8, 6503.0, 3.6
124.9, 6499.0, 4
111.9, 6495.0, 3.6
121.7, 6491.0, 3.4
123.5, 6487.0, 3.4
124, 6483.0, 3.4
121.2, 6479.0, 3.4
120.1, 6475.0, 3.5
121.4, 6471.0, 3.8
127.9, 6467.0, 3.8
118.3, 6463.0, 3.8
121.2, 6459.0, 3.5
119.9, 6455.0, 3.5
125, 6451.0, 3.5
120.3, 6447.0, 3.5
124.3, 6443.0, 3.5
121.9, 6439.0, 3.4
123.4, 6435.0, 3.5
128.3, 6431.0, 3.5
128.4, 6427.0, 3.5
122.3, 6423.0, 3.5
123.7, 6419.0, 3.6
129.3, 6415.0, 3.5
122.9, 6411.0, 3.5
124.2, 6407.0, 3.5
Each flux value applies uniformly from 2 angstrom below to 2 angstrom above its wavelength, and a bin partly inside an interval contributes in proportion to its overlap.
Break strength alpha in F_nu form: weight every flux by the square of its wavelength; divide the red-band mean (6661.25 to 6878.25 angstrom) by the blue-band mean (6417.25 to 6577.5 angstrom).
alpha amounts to 1.05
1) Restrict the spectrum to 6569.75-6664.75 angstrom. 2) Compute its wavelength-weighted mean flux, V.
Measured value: 117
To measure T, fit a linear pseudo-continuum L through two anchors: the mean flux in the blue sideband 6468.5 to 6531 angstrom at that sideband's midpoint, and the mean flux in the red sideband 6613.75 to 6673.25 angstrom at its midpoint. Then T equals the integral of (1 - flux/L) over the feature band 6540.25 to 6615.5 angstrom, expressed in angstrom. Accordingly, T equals 3.43 angstrom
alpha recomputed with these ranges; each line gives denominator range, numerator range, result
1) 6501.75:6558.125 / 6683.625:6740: 1.02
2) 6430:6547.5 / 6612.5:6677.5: 1.02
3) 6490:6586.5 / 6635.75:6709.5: 1.05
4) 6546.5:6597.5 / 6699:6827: 1.10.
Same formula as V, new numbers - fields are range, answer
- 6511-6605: 116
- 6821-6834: 112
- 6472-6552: 121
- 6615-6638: 120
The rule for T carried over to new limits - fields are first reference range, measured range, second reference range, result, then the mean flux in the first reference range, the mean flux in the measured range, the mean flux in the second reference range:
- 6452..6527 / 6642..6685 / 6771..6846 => 0.13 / 121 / 117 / 115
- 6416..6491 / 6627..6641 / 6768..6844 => -0.06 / 123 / 119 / 115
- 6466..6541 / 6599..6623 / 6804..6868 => -0.06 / 122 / 119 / 113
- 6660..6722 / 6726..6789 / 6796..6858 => 0.09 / 118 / 115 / 114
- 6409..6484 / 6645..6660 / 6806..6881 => 0.11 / 123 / 117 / 113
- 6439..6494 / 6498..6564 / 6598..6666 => 1.10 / 122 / 119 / 118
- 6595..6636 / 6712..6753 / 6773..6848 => 0.36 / 119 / 115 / 115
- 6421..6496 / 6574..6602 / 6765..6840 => 0.81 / 123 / 116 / 115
